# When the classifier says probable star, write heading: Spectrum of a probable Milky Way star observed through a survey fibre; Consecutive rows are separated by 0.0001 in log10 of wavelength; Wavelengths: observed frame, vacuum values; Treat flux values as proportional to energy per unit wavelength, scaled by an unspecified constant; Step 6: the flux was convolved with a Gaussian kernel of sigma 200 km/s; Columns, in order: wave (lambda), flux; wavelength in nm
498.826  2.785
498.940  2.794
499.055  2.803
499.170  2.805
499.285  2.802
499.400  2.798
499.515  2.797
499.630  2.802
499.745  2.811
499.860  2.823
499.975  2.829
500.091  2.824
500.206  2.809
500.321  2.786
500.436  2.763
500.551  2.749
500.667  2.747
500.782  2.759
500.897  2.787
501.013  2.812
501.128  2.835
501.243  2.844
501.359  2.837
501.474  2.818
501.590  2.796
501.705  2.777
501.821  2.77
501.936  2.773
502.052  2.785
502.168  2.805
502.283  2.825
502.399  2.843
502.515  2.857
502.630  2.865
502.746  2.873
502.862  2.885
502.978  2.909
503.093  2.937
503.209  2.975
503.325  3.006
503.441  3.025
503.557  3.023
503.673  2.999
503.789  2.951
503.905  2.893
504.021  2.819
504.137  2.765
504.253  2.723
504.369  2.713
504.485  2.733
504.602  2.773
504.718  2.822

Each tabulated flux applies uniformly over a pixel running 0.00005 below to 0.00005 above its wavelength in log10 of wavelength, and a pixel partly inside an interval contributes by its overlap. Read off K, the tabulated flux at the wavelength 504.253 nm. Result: 2.723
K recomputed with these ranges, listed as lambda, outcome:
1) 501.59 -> 2.796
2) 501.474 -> 2.818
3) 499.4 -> 2.798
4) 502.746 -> 2.873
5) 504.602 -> 2.773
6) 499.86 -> 2.823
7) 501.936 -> 2.773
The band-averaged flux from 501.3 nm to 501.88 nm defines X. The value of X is 2.8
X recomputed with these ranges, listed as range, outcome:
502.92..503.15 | 2.93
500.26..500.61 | 2.77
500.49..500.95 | 2.76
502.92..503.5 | 2.97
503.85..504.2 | 2.83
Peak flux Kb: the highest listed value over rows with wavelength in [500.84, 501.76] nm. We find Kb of 2.844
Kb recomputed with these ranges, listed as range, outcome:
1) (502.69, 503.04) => 2.909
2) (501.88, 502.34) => 2.825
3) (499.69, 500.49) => 2.829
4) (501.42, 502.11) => 2.818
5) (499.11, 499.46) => 2.805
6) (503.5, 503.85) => 3.023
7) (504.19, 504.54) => 2.733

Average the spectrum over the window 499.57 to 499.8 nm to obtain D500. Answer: 2.81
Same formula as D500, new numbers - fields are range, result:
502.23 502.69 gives 2.85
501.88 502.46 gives 2.8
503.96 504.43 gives 2.76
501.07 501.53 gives 2.84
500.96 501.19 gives 2.83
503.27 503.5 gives 3.01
